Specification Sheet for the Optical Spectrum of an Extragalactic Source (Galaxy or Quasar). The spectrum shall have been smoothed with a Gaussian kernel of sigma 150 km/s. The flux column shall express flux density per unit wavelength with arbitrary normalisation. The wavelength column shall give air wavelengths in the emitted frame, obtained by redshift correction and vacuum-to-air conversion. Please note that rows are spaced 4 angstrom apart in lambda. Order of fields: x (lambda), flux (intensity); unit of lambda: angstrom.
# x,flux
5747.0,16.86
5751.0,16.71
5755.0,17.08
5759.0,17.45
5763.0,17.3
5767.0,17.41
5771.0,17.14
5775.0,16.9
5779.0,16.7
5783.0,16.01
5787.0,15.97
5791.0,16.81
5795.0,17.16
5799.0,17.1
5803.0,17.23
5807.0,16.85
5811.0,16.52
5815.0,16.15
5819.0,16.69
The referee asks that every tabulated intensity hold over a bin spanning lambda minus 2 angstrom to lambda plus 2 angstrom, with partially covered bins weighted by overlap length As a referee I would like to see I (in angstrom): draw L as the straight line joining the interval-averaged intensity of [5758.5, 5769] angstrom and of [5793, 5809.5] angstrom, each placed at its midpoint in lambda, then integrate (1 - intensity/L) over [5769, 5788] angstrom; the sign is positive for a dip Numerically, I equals 0.8 angstrom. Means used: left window 17.4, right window 17.1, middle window 16.6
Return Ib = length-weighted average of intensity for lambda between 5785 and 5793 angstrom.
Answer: 16.4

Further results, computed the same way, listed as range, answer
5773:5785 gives 16.5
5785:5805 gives 16.9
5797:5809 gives 17.1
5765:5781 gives 17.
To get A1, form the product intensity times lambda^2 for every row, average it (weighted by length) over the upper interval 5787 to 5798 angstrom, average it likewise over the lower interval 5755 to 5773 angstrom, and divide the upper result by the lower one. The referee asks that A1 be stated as 1.0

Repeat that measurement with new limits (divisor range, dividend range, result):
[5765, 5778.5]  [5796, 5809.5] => 1.01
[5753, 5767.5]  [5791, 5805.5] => 1.00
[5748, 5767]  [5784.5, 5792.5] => 0.96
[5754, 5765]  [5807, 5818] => 0.97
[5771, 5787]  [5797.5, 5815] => 1.03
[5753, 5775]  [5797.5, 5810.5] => 1.00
